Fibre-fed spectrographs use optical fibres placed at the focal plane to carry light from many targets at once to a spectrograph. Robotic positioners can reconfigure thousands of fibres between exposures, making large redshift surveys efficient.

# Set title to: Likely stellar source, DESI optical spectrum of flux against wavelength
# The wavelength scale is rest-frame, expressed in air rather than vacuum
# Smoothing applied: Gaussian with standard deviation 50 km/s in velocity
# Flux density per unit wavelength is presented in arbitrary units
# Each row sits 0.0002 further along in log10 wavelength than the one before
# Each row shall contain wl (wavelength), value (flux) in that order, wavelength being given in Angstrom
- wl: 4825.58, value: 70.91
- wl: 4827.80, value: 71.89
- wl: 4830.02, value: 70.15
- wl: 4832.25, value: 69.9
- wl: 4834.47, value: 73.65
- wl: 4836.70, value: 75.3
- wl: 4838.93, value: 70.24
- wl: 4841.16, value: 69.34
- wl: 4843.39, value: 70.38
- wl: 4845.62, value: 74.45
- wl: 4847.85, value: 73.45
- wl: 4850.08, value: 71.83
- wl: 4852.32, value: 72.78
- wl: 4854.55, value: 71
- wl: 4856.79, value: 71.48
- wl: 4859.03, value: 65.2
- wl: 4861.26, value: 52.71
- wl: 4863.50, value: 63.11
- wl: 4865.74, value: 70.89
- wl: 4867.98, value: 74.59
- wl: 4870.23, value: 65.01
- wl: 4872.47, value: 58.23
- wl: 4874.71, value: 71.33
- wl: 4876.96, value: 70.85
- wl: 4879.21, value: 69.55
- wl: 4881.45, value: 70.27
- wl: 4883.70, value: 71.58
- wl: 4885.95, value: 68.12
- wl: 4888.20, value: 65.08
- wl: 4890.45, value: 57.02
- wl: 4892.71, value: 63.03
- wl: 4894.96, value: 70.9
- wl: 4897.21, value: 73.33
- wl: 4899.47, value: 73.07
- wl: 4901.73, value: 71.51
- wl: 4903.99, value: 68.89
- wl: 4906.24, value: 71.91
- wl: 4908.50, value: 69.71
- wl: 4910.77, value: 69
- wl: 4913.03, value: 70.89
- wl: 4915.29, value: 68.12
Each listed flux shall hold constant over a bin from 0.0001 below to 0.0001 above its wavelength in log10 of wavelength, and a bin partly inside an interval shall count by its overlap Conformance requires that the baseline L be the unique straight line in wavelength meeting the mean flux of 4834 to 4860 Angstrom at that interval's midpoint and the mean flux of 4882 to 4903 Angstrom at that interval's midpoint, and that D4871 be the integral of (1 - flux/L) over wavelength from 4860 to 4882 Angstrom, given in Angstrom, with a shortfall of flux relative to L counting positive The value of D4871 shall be 1.01 Angstrom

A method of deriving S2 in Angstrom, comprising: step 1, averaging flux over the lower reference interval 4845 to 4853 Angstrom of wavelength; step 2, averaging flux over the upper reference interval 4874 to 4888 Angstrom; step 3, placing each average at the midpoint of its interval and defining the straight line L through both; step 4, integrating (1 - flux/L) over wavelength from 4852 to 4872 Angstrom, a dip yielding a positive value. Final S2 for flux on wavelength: 1.4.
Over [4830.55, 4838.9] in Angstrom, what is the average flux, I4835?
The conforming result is 72.4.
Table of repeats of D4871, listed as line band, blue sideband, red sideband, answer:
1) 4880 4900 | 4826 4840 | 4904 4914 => 0.8 Angstrom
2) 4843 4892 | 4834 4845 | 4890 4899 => 1.0 Angstrom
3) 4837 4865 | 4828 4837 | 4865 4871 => 0.8 Angstrom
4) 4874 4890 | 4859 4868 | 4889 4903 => -0.6 Angstrom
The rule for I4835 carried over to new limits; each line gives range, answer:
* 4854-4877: 66.5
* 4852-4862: 66.7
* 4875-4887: 70.2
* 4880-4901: 68.1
